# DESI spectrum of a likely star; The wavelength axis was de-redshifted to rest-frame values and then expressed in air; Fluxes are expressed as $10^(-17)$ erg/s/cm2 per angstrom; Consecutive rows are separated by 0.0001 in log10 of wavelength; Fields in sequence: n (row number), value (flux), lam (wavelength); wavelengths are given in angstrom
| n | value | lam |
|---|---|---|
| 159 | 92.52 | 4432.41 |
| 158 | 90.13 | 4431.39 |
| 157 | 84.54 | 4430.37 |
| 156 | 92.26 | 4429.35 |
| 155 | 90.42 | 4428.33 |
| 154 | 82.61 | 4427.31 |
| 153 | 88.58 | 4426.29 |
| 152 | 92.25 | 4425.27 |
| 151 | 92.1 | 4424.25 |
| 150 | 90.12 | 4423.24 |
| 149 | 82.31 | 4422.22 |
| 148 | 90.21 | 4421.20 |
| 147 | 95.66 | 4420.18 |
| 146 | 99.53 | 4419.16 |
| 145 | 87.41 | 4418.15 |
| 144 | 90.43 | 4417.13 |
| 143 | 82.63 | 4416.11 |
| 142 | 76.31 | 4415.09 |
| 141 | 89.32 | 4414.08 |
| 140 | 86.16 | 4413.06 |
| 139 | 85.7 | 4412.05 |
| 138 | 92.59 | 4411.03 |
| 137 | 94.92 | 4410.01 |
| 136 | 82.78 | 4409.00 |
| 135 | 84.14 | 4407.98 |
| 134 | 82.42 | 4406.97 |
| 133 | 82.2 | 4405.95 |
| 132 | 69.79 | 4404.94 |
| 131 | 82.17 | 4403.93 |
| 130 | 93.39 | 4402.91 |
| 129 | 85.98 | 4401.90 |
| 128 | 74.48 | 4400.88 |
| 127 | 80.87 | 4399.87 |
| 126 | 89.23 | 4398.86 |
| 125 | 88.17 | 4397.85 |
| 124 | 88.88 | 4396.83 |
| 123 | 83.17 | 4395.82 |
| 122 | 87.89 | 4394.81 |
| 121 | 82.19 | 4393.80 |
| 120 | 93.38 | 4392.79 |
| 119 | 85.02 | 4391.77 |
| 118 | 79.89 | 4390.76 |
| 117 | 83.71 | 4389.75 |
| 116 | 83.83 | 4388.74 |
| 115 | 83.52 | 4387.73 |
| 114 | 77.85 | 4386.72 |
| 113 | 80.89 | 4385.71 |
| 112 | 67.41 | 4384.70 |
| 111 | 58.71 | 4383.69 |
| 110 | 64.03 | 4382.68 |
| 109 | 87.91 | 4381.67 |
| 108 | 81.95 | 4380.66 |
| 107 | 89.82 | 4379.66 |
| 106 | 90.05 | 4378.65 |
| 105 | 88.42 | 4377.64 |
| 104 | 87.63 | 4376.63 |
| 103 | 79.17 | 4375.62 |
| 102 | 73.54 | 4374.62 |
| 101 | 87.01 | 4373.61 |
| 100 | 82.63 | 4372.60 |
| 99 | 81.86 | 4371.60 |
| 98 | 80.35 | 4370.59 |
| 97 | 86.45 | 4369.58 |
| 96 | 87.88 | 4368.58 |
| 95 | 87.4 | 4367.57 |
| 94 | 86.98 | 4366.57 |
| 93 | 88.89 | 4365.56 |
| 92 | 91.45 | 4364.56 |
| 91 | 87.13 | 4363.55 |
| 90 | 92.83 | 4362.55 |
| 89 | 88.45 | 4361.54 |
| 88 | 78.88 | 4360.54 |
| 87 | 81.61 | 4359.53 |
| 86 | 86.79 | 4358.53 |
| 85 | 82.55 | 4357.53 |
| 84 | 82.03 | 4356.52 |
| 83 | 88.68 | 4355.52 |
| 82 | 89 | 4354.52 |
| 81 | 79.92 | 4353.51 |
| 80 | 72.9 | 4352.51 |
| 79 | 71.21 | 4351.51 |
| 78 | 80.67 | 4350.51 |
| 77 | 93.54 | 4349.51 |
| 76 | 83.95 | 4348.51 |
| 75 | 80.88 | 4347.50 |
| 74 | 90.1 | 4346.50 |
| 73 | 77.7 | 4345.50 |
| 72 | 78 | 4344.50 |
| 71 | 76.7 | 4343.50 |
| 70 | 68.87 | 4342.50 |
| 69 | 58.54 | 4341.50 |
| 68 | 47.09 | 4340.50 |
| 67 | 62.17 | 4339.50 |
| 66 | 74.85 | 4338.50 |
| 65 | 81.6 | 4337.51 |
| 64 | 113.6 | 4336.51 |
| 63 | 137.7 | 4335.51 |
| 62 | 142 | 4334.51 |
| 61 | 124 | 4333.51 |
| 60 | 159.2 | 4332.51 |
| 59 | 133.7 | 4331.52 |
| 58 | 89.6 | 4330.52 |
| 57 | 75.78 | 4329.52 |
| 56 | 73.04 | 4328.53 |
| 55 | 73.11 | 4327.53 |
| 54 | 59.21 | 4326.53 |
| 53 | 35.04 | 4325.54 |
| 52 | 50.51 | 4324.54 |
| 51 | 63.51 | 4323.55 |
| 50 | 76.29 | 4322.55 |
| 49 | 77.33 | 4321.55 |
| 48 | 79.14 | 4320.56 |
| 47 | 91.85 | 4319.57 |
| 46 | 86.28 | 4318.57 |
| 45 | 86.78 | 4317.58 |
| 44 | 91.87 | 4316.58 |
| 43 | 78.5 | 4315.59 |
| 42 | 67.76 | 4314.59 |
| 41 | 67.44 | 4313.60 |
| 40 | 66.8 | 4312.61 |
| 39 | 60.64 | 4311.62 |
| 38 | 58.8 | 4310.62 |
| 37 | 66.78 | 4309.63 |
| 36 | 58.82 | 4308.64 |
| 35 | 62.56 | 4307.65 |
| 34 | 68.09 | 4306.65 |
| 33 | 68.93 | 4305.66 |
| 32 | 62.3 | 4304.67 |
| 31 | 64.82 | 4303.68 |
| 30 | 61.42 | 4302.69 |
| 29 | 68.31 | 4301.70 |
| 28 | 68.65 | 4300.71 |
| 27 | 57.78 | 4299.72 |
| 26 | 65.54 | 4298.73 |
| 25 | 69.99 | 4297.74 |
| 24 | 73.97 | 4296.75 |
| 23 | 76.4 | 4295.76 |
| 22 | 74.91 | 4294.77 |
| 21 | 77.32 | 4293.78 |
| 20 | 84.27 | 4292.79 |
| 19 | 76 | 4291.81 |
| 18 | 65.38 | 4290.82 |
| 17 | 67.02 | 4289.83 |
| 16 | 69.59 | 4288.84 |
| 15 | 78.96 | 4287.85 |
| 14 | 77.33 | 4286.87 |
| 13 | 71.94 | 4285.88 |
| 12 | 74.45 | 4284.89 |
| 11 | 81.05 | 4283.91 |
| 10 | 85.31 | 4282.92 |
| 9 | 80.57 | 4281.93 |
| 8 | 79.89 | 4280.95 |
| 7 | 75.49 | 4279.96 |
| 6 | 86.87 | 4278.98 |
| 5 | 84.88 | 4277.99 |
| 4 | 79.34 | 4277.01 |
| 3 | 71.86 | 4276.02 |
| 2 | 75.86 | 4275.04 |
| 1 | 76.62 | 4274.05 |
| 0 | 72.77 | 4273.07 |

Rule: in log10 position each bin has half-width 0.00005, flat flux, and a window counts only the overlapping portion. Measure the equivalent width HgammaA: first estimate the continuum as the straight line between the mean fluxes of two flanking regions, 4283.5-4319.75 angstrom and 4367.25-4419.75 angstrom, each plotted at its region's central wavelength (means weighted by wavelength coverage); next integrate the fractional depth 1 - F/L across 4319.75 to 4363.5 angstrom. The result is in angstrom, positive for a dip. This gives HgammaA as -4.2 angstrom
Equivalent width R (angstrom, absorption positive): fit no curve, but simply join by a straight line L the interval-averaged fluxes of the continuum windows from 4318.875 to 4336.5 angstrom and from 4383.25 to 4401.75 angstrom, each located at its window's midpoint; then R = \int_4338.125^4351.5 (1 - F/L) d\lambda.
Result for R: 2.1 angstrom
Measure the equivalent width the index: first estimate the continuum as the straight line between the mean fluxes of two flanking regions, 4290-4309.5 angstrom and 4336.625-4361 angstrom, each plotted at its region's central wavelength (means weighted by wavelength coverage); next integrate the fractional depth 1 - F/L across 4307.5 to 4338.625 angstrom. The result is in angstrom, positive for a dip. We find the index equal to -4.2 angstrom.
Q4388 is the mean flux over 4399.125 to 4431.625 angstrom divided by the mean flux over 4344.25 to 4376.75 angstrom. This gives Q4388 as 1.03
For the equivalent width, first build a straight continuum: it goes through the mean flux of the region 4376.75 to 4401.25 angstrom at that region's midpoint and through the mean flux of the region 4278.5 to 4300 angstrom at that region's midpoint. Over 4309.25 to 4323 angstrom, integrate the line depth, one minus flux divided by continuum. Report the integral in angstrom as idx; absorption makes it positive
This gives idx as 0.3 angstrom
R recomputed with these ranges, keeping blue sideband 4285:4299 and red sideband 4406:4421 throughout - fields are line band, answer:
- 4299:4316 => 2.3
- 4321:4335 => -1.8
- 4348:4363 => -0.5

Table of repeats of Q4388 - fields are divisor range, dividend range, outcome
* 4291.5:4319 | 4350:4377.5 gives 1.19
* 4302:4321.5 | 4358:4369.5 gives 1.22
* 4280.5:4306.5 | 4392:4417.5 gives 1.18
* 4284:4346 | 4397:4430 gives 1.13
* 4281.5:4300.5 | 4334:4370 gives 1.15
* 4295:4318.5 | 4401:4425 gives 1.26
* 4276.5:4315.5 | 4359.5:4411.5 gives 1.17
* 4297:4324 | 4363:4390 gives 1.17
